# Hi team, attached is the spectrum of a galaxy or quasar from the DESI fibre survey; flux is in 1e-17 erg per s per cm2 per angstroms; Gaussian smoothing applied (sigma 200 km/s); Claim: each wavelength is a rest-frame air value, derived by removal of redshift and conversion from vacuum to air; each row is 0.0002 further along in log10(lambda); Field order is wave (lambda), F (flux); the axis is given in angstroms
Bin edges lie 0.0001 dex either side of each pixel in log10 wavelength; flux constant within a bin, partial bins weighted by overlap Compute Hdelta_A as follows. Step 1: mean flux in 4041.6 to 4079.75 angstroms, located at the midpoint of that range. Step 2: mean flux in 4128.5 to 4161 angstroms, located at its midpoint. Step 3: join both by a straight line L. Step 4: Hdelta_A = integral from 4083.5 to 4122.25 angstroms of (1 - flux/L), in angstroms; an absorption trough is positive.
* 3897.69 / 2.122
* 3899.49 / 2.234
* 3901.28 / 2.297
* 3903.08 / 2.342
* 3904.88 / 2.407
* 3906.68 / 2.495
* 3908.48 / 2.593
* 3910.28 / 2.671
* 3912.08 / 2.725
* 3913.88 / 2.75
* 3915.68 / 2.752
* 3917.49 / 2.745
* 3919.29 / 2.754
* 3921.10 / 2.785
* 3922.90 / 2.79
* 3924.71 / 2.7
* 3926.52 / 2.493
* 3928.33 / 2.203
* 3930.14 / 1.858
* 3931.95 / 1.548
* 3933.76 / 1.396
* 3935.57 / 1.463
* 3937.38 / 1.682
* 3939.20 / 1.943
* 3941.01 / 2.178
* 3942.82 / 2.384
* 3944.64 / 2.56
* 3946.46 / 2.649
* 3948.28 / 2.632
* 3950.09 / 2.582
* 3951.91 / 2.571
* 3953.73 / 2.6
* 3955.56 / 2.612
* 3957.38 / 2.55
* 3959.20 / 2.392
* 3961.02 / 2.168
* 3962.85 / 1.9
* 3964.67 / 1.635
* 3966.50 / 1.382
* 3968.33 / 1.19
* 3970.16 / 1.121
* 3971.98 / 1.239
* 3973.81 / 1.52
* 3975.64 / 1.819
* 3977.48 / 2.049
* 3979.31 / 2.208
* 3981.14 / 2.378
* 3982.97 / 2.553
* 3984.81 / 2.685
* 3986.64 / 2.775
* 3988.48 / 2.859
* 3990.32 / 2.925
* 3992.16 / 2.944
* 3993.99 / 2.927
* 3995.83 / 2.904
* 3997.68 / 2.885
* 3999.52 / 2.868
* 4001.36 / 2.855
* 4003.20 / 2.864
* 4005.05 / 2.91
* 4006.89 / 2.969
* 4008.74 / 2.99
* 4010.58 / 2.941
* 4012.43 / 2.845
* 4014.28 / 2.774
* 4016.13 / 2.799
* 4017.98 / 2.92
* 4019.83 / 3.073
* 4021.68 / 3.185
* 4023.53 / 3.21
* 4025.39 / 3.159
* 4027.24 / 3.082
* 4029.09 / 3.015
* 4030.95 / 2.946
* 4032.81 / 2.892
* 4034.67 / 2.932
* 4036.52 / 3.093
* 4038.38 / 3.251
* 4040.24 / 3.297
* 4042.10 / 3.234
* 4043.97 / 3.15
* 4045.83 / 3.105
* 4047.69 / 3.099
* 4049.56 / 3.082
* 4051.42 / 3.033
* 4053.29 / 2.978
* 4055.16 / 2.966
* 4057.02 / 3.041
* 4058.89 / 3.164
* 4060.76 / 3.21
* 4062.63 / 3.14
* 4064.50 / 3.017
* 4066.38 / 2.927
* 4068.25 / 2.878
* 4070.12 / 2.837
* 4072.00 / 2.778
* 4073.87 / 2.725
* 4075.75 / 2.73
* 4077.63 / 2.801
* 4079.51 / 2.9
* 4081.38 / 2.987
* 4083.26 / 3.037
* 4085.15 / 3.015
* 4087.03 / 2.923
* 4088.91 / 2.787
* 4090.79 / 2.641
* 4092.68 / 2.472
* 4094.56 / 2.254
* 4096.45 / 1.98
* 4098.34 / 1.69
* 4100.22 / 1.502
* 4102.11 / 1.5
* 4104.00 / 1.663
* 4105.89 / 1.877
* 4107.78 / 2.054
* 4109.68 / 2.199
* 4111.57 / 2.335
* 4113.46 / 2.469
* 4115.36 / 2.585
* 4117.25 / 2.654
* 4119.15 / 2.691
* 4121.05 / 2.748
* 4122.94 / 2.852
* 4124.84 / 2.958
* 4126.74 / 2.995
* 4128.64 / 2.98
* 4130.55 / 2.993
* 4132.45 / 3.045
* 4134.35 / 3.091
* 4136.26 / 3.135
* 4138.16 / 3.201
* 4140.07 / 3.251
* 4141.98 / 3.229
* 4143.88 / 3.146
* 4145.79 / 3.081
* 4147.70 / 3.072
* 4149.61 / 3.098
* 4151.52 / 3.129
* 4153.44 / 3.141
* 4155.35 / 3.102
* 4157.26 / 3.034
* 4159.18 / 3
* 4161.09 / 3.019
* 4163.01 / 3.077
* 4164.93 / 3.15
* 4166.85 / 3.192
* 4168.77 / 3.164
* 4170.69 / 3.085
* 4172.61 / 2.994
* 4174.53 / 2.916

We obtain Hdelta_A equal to 9.2 angstroms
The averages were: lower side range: 2.99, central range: 2.32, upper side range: 3.1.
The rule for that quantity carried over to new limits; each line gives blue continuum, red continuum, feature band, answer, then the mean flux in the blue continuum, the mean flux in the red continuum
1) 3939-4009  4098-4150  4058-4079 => -3.0 angstroms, 2.39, 2.65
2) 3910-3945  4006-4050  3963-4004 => 6.7 angstroms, 2.31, 3.04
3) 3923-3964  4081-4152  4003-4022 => -4.1 angstroms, 2.24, 2.66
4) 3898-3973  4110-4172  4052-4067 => -2.1 angstroms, 2.24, 2.98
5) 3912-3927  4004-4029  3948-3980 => 9.5 angstroms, 2.73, 2.99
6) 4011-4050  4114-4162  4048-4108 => 7.5 angstroms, 3.05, 3.01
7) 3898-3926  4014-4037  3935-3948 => 2.6 angstroms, 2.59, 3.01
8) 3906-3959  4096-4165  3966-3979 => 5.0 angstroms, 2.4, 2.72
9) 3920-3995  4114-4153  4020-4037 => -3.5 angstroms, 2.22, 2.99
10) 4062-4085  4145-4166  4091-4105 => 5.0 angstroms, 2.9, 3.08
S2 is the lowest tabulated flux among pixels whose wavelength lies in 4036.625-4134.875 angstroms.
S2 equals 1.5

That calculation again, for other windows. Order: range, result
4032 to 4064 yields 2.892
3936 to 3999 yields 1.121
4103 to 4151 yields 1.663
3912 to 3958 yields 1.396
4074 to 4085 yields 2.73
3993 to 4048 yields 2.774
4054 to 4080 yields 2.725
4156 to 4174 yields 2.994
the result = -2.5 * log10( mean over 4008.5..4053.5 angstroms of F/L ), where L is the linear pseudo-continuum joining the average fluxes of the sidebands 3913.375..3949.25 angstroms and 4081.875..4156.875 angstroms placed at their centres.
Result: -0.21 mag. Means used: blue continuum 2.31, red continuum 2.69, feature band 3.05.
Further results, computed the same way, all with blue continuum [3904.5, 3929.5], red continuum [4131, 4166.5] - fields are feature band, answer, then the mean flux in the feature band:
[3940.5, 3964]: 0.11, 2.44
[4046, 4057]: -0.05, 3.04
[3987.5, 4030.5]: -0.05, 2.95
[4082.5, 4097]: 0.13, 2.65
